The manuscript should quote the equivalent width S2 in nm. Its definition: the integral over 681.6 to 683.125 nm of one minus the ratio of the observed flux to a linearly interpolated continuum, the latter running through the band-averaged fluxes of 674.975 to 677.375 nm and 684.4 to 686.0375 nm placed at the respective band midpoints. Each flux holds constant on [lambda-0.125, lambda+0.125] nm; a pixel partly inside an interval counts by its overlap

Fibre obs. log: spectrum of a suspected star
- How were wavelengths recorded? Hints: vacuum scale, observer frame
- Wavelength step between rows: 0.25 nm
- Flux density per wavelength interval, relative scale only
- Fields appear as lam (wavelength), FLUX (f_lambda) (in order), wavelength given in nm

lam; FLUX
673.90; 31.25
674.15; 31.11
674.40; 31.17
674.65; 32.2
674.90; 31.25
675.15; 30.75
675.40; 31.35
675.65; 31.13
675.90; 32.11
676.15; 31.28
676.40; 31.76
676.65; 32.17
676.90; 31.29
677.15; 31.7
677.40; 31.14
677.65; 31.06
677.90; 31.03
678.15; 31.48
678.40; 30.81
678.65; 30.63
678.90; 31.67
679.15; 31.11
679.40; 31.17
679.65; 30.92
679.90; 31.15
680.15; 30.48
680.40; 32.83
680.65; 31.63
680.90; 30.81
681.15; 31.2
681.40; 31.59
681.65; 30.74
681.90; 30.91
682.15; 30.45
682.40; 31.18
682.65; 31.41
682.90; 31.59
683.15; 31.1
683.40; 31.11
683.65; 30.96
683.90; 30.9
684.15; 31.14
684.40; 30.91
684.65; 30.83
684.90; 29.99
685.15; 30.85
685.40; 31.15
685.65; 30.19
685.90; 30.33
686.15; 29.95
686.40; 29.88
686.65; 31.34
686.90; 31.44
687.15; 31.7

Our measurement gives -0.01 nm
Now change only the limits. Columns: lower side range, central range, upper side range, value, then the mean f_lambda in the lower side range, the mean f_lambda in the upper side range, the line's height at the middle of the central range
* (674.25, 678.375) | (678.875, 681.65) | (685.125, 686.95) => -0.02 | 31.4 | 30.6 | 31.1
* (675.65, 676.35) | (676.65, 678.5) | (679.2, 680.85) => 0.01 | 31.6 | 31.3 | 31.5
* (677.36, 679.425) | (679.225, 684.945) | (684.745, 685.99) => -0.06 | 31.1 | 30.5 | 30.8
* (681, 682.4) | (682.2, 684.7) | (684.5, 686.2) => -0.03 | 31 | 30.5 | 30.8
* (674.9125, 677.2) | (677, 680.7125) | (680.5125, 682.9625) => 0.01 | 31.5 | 31.1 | 31.3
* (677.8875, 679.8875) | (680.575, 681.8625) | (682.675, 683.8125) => 0.00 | 31.1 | 31.2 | 31.2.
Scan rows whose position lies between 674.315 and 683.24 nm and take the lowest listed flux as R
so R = 30.45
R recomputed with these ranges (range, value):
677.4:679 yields 30.63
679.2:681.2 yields 30.48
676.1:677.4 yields 31.14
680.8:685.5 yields 29.99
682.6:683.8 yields 30.96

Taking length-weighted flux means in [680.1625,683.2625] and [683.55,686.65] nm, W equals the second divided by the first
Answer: 0.98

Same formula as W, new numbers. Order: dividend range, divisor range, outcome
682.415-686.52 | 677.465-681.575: 0.99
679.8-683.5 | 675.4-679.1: 1.00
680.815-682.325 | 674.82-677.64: 0.98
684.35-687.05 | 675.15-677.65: 0.97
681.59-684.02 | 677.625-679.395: 1.00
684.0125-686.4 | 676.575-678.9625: 0.98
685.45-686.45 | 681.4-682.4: 0.98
